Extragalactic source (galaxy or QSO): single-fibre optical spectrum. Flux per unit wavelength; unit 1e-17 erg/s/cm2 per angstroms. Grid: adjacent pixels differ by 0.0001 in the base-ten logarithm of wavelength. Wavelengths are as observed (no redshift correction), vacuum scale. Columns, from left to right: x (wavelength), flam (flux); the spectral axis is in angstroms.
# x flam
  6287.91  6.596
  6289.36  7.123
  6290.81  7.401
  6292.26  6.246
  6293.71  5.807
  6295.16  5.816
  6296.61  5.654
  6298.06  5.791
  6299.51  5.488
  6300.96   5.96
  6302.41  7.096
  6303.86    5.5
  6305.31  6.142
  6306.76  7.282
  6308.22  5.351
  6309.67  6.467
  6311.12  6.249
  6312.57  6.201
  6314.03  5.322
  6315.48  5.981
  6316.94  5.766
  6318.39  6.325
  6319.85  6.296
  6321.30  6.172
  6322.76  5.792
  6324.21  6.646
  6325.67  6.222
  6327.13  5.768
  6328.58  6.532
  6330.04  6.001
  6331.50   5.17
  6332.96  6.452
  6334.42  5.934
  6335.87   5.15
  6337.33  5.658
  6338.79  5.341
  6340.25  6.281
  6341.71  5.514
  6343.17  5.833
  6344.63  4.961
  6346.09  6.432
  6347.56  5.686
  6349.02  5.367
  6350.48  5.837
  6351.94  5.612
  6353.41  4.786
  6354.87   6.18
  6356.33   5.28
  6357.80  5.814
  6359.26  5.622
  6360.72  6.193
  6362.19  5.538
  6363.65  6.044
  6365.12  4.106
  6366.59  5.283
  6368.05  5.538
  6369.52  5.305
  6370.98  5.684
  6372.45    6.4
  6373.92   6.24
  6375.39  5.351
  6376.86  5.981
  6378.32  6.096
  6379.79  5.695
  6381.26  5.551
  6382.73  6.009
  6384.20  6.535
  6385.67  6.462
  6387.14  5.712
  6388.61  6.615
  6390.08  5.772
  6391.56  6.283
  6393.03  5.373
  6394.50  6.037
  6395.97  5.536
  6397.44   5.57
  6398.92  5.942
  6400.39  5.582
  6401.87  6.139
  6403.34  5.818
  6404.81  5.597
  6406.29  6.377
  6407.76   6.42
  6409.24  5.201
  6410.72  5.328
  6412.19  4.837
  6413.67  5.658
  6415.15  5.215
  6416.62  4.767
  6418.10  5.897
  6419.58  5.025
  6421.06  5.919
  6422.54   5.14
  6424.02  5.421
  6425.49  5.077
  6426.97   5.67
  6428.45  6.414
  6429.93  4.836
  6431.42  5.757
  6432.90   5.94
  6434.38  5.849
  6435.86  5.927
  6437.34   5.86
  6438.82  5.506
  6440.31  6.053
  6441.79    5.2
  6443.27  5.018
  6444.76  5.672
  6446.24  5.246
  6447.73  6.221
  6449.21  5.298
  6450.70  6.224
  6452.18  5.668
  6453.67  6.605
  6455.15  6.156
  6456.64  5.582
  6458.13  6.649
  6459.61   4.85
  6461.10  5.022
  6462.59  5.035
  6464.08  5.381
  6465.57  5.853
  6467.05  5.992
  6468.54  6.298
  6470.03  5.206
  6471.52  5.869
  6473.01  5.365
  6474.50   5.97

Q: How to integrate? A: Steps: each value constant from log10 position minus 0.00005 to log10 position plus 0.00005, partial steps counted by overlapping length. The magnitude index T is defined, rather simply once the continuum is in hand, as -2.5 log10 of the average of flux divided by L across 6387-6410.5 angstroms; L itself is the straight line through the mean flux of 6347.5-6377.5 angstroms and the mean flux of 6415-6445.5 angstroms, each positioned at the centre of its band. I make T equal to -0.06 mag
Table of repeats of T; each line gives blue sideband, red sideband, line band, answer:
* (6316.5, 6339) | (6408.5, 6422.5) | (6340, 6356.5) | 0.033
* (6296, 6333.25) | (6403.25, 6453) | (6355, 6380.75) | 0.032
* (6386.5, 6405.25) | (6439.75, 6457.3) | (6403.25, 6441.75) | 0.040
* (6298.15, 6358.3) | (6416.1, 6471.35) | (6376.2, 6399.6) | -0.035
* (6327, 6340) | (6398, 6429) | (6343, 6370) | 0.038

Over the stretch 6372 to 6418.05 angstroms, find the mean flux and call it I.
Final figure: 5.81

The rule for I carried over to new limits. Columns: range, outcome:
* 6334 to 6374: 5.62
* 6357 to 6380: 5.68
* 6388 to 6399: 5.88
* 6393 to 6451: 5.61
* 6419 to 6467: 5.64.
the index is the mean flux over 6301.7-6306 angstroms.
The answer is 6.25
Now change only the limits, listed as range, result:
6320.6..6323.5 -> 5.99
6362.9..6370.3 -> 5.26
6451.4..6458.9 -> 6.13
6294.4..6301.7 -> 5.75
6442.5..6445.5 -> 5.34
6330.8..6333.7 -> 5.81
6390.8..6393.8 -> 5.82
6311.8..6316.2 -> 5.84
